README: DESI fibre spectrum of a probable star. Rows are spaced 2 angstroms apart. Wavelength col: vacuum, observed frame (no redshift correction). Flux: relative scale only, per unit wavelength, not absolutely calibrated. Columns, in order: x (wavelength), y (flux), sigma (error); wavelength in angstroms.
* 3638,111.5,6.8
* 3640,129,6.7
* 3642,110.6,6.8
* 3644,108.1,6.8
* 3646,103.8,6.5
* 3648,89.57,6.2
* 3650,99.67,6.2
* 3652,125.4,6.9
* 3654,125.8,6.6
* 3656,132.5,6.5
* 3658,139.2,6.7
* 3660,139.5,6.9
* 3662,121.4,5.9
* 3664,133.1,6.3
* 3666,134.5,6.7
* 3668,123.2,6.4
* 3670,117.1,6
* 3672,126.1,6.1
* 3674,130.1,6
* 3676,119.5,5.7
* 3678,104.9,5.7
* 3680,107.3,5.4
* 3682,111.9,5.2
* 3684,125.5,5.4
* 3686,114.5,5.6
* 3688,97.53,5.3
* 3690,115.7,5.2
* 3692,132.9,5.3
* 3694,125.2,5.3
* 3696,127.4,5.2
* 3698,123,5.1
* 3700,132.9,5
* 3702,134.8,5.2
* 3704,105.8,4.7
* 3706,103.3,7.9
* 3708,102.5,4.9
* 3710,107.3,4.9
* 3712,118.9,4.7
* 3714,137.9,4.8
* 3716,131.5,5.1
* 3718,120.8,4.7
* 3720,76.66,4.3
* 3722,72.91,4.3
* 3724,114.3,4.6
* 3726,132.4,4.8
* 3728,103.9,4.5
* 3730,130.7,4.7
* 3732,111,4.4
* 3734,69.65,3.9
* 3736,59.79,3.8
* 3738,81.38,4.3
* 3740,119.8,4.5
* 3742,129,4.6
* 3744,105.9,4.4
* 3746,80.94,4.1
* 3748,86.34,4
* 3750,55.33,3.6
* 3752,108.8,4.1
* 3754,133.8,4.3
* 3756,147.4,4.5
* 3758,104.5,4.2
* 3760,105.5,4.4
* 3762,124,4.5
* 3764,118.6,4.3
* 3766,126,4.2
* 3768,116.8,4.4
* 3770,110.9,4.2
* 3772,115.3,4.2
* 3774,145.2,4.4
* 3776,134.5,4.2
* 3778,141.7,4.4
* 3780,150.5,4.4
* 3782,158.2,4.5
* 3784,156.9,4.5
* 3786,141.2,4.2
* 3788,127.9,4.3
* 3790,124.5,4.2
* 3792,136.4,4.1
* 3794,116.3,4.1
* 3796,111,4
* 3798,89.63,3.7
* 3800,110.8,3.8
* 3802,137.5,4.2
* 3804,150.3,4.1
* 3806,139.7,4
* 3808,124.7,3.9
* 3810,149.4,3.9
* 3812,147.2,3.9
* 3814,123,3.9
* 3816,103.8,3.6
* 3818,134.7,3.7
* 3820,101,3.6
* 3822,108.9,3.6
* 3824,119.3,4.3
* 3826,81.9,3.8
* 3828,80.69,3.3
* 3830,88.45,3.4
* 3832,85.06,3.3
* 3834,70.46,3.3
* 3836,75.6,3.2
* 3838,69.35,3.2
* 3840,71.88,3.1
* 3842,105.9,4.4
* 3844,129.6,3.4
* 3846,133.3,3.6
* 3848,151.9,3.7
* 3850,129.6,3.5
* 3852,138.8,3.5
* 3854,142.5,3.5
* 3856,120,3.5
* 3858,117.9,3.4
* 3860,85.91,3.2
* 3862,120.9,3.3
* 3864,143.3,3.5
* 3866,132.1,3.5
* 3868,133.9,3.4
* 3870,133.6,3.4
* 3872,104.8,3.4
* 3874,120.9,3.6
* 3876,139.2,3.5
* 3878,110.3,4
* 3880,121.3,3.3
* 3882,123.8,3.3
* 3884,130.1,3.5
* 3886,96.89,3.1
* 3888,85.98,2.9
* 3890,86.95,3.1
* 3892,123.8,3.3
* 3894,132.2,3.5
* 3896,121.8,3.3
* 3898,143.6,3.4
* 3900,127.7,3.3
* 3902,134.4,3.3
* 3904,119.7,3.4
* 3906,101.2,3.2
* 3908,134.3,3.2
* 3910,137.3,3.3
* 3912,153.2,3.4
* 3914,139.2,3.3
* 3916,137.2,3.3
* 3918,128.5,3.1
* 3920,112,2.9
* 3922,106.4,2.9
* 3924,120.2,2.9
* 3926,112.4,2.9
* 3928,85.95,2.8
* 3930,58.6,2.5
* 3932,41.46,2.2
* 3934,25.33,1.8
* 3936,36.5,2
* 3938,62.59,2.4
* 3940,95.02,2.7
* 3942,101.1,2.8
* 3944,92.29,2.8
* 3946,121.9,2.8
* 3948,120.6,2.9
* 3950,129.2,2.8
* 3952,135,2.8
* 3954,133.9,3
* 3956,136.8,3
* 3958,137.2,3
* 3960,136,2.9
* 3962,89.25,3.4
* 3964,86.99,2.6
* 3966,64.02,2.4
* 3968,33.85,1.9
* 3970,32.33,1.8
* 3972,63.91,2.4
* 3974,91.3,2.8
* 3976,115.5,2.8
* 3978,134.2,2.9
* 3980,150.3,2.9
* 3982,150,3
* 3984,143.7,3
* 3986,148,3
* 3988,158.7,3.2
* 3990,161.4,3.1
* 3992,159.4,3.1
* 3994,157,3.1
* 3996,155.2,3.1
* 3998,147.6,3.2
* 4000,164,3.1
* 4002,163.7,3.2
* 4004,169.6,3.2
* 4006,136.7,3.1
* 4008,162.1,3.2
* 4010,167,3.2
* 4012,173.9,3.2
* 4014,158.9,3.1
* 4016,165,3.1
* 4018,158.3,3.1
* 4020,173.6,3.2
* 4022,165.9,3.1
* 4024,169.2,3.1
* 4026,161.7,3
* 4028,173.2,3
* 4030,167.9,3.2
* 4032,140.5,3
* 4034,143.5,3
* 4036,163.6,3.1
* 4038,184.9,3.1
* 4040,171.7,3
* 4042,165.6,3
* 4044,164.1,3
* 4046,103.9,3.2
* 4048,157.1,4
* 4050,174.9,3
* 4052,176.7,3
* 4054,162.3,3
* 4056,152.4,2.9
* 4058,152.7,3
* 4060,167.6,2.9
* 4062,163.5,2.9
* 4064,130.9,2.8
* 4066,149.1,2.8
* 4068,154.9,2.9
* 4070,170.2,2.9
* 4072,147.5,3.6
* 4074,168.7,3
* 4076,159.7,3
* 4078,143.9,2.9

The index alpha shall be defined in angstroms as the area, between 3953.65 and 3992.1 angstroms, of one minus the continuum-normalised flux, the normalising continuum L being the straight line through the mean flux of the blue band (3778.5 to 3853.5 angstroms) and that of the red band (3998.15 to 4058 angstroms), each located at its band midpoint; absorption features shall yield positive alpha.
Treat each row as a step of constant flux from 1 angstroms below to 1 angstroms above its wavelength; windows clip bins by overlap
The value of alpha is 9.08 angstroms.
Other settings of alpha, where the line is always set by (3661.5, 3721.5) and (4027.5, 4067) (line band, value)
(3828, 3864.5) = 7.3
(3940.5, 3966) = 5.5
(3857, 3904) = 6.4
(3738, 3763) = 3.5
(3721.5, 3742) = 3.5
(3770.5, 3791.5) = -1.7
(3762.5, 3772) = 0.7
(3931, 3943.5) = 7.2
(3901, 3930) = 4.6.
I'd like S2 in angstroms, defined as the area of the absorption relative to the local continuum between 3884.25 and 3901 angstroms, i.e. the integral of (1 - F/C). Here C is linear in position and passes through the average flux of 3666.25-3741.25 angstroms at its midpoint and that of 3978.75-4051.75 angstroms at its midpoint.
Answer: 3.0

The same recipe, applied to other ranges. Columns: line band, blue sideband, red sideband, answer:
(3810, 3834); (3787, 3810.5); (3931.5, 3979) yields 2.84 angstroms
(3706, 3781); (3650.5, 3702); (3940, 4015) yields 7.87 angstroms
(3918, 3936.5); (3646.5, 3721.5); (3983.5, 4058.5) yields 8.33 angstroms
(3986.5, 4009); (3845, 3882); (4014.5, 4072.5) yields -0.92 angstroms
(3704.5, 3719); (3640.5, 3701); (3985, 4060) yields 0.89 angstroms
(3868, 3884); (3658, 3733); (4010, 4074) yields 1.94 angstroms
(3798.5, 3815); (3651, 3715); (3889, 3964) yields -2.52 angstroms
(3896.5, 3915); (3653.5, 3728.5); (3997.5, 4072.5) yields 1.62 angstroms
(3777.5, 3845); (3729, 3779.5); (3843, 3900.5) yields 0.15 angstroms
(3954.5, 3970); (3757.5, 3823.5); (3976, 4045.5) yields 5.81 angstroms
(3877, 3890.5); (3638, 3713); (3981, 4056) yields 3.29 angstroms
